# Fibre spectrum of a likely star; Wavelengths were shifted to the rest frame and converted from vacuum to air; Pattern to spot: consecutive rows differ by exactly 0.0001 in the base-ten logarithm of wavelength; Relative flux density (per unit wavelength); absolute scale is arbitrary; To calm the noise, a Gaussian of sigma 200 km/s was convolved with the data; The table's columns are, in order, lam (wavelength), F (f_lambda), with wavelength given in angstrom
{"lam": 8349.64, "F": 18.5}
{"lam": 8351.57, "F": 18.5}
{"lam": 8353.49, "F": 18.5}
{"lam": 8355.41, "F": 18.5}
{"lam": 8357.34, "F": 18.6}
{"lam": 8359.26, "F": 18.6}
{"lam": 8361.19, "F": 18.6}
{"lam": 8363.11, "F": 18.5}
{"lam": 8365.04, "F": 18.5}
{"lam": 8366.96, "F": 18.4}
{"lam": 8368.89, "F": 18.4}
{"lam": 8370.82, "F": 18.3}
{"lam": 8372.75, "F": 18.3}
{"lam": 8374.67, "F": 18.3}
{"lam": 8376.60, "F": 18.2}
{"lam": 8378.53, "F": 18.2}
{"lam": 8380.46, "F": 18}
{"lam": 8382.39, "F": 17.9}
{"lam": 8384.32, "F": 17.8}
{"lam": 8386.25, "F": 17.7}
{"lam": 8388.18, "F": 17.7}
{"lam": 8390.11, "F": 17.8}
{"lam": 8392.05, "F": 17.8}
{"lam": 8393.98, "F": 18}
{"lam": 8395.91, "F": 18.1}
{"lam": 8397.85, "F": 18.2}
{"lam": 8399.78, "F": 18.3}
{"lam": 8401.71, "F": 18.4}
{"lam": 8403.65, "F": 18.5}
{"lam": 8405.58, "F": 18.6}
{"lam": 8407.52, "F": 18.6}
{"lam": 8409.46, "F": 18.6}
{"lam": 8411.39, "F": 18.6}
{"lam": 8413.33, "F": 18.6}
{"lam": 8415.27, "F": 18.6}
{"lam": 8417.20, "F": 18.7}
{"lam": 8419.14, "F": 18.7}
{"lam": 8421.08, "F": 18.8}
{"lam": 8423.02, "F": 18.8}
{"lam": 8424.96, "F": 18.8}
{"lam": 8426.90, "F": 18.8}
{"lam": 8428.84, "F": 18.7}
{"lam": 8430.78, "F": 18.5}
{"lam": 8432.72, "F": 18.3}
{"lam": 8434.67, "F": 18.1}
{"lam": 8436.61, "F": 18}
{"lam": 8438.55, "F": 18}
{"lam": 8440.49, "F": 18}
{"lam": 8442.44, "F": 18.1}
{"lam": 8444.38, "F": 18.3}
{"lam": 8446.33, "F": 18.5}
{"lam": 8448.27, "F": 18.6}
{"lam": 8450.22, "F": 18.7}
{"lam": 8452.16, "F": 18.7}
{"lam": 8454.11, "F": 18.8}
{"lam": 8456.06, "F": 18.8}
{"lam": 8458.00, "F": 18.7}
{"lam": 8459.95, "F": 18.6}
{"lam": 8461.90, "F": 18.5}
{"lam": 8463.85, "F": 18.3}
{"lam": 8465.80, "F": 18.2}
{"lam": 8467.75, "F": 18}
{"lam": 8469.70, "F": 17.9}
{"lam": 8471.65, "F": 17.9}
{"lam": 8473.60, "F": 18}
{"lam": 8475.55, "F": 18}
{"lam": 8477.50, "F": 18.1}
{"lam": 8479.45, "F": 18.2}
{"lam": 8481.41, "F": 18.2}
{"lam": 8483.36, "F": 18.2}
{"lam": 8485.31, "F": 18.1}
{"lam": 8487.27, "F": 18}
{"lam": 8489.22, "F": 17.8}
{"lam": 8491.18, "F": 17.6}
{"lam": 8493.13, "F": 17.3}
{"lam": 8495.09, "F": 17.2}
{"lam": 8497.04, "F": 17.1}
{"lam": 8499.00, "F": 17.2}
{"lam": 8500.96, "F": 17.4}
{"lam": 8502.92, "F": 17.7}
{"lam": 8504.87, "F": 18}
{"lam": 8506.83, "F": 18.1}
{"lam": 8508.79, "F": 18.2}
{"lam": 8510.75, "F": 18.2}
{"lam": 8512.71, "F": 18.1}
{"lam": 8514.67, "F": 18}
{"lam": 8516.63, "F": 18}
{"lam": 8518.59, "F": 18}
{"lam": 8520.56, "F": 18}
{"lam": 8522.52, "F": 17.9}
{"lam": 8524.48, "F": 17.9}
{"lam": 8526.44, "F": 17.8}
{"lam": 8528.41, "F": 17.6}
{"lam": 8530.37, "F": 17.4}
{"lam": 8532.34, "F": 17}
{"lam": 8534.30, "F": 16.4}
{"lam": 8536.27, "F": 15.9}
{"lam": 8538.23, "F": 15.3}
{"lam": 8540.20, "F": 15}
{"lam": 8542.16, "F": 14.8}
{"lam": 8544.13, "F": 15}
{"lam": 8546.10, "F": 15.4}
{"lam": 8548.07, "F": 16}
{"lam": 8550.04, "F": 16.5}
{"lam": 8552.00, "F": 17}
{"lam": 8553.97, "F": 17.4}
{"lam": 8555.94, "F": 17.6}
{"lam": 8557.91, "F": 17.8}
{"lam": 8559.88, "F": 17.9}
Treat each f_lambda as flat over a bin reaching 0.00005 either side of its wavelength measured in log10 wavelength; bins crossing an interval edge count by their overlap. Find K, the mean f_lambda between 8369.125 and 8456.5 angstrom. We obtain 18.3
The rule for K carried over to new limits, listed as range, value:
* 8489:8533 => 17.7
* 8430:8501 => 18.1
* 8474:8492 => 18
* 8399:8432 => 18.6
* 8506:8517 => 18.1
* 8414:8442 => 18.5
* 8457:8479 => 18.2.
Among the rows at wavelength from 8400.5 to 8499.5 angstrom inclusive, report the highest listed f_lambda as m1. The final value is 18.8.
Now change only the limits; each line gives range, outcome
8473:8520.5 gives 18.2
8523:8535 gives 17.9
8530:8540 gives 17.4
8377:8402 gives 18.4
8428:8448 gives 18.7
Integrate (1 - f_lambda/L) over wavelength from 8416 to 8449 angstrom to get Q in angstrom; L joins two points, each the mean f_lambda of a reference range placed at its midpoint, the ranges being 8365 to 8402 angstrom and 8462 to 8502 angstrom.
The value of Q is -0.9 angstrom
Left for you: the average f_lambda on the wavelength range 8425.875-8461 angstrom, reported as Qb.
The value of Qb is 18.5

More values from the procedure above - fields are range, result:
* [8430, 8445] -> 18.2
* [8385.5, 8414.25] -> 18.2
